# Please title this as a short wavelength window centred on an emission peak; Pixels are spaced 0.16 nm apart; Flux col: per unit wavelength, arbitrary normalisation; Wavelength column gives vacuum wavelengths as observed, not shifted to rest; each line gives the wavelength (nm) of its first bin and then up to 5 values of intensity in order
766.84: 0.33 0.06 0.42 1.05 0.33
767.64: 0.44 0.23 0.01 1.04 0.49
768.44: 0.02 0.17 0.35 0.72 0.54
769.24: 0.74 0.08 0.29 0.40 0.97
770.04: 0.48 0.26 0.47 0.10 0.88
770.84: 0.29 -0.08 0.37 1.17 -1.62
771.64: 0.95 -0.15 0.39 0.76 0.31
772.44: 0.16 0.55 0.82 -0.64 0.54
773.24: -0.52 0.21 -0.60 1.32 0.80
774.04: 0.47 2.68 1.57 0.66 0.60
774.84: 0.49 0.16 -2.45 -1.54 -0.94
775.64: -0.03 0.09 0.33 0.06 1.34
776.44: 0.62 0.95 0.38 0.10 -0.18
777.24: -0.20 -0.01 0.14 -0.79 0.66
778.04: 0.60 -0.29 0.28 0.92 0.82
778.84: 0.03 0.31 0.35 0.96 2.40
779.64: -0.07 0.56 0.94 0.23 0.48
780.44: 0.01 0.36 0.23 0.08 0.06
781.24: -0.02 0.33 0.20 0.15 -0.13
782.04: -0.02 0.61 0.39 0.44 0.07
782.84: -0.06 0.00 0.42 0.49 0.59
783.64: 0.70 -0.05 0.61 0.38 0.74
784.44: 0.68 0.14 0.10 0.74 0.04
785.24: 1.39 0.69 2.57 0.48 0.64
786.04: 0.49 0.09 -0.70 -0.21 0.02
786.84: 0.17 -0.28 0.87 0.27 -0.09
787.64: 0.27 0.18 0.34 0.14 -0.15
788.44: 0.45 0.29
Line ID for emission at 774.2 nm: H-alpha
